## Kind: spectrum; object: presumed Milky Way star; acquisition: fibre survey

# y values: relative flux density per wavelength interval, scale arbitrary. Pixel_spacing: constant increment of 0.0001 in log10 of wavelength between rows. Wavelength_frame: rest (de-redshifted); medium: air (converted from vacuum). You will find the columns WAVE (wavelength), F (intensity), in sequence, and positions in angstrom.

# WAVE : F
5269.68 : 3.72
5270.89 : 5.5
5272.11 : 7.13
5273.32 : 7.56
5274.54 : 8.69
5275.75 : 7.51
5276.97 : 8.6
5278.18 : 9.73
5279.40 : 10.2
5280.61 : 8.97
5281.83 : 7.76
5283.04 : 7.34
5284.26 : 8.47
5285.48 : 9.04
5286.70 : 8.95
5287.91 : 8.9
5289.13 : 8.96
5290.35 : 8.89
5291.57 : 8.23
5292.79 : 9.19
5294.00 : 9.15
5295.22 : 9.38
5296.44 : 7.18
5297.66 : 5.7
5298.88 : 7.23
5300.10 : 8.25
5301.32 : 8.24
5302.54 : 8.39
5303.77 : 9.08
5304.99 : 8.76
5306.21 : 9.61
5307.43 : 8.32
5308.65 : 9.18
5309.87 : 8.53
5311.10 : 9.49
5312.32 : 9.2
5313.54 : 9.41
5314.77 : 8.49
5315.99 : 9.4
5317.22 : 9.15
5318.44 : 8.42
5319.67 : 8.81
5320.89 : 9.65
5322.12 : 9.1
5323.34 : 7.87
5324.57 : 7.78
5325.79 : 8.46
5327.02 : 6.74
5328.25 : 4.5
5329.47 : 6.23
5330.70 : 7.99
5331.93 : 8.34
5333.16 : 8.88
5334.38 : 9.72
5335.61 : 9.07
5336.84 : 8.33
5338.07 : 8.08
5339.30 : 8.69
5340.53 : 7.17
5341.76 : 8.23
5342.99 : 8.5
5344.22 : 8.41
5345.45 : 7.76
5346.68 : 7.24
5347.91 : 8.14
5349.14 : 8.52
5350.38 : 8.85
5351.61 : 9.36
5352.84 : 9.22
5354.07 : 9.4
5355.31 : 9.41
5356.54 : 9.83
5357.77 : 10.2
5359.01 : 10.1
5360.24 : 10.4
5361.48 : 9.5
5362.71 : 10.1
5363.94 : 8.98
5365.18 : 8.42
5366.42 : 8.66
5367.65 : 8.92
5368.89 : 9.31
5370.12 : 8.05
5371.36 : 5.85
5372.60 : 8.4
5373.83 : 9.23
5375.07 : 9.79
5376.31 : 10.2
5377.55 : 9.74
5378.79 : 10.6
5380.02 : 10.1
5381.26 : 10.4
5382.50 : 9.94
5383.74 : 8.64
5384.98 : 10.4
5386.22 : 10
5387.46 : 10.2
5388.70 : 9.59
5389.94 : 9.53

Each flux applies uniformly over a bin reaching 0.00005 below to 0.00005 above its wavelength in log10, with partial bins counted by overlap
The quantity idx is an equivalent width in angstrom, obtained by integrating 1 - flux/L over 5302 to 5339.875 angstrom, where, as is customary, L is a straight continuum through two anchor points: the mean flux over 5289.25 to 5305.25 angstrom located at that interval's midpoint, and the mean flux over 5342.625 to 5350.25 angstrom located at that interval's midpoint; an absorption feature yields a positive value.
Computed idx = -1.35 angstrom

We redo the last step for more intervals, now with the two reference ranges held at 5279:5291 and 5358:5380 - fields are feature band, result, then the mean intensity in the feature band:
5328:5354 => 2.4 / 8.23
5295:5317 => 0.8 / 8.54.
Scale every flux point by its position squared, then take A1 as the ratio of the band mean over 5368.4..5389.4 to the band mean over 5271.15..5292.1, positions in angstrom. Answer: 1.16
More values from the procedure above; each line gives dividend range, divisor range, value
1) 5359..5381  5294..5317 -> 1.10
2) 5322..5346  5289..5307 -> 0.96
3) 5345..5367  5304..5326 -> 1.04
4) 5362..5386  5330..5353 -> 1.11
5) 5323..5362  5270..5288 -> 1.06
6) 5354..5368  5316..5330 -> 1.21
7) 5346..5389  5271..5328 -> 1.12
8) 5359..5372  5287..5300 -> 1.10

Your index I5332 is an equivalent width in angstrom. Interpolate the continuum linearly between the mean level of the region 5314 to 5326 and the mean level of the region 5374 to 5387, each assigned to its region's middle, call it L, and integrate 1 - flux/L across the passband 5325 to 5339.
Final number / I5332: 1.7 angstrom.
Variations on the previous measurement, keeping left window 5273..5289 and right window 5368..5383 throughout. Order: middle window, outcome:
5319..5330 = 1.5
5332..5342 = 0.5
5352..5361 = -0.6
